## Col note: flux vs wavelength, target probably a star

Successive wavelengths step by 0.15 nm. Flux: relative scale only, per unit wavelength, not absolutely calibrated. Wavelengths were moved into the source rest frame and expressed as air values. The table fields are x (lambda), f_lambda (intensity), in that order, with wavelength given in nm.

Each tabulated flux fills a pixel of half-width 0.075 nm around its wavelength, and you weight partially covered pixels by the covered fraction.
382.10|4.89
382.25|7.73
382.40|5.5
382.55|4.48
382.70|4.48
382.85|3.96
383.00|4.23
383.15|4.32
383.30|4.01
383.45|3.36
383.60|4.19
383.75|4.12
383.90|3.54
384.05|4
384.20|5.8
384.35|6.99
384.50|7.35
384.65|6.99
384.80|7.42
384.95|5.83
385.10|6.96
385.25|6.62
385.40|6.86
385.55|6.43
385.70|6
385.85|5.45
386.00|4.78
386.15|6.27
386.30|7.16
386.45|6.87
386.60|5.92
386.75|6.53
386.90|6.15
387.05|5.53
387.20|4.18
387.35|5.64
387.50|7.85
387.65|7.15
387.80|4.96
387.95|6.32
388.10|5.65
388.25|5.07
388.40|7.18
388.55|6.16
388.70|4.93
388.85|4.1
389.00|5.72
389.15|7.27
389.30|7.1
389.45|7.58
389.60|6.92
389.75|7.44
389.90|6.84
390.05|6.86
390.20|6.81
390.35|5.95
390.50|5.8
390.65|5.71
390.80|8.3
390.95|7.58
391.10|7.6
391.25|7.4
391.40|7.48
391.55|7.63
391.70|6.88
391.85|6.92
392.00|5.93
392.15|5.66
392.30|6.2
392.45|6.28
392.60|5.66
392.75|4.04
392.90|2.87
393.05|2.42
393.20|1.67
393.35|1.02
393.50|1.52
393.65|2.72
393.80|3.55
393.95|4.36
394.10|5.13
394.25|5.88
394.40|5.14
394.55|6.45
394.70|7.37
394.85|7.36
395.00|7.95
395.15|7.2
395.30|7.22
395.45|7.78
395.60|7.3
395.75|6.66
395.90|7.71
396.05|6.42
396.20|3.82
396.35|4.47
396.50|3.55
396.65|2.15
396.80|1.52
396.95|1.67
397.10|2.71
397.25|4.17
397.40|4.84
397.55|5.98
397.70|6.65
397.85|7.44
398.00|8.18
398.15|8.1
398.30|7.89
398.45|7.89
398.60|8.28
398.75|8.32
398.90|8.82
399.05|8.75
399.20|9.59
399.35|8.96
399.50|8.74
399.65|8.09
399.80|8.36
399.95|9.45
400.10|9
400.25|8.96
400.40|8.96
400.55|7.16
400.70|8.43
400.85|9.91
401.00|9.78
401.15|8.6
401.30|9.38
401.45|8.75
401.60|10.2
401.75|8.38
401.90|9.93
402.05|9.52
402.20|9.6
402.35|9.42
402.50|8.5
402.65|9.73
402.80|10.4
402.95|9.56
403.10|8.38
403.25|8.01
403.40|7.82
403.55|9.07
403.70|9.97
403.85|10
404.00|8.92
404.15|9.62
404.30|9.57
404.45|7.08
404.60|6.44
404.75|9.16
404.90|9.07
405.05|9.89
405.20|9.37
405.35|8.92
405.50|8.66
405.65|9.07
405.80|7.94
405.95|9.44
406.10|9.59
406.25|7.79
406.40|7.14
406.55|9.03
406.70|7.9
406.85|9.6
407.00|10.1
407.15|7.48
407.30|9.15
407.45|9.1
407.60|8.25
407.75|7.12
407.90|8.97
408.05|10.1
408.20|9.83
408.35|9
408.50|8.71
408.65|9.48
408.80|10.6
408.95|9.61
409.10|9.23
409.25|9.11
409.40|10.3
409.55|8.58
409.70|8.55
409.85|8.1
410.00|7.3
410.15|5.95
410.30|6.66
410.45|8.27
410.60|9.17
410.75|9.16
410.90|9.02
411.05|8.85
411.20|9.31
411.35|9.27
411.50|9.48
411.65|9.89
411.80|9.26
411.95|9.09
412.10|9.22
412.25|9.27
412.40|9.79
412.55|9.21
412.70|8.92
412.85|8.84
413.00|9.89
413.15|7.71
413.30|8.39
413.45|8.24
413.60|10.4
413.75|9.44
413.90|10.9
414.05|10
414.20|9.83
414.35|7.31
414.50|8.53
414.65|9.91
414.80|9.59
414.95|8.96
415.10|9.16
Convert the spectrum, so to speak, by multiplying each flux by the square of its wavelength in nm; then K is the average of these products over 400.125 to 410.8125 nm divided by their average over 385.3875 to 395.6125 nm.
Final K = 1.6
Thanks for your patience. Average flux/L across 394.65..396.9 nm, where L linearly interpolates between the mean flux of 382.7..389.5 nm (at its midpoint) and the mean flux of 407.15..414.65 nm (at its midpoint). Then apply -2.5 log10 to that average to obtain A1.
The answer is 0.20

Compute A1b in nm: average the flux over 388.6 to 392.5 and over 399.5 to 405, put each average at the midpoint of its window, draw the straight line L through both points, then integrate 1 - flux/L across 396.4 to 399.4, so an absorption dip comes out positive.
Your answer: 0.712 nm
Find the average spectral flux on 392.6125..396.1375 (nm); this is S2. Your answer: 5.21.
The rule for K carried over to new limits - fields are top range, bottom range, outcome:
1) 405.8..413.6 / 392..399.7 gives 1.65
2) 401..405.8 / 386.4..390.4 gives 1.56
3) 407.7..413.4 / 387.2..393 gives 1.57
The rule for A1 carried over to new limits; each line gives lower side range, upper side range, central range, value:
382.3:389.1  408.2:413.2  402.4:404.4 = -0.15 mag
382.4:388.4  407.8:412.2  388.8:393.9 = 0.13 mag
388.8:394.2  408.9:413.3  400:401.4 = -0.24 mag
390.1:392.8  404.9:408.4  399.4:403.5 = -0.12 mag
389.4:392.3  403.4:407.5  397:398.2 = 0.31 mag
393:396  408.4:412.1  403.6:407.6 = -0.13 mag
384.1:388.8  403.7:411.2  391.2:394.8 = 0.36 mag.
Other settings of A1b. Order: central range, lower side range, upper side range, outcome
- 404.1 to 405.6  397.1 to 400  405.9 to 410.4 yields -0.07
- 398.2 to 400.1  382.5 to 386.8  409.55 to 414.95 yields -0.33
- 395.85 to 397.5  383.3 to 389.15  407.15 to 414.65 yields 0.75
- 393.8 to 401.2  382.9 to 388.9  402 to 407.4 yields 0.82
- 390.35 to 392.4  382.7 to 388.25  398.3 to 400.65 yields 0.03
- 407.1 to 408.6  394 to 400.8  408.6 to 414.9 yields -0.07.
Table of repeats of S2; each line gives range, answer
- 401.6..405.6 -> 9.06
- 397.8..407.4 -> 8.84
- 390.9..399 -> 5.7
